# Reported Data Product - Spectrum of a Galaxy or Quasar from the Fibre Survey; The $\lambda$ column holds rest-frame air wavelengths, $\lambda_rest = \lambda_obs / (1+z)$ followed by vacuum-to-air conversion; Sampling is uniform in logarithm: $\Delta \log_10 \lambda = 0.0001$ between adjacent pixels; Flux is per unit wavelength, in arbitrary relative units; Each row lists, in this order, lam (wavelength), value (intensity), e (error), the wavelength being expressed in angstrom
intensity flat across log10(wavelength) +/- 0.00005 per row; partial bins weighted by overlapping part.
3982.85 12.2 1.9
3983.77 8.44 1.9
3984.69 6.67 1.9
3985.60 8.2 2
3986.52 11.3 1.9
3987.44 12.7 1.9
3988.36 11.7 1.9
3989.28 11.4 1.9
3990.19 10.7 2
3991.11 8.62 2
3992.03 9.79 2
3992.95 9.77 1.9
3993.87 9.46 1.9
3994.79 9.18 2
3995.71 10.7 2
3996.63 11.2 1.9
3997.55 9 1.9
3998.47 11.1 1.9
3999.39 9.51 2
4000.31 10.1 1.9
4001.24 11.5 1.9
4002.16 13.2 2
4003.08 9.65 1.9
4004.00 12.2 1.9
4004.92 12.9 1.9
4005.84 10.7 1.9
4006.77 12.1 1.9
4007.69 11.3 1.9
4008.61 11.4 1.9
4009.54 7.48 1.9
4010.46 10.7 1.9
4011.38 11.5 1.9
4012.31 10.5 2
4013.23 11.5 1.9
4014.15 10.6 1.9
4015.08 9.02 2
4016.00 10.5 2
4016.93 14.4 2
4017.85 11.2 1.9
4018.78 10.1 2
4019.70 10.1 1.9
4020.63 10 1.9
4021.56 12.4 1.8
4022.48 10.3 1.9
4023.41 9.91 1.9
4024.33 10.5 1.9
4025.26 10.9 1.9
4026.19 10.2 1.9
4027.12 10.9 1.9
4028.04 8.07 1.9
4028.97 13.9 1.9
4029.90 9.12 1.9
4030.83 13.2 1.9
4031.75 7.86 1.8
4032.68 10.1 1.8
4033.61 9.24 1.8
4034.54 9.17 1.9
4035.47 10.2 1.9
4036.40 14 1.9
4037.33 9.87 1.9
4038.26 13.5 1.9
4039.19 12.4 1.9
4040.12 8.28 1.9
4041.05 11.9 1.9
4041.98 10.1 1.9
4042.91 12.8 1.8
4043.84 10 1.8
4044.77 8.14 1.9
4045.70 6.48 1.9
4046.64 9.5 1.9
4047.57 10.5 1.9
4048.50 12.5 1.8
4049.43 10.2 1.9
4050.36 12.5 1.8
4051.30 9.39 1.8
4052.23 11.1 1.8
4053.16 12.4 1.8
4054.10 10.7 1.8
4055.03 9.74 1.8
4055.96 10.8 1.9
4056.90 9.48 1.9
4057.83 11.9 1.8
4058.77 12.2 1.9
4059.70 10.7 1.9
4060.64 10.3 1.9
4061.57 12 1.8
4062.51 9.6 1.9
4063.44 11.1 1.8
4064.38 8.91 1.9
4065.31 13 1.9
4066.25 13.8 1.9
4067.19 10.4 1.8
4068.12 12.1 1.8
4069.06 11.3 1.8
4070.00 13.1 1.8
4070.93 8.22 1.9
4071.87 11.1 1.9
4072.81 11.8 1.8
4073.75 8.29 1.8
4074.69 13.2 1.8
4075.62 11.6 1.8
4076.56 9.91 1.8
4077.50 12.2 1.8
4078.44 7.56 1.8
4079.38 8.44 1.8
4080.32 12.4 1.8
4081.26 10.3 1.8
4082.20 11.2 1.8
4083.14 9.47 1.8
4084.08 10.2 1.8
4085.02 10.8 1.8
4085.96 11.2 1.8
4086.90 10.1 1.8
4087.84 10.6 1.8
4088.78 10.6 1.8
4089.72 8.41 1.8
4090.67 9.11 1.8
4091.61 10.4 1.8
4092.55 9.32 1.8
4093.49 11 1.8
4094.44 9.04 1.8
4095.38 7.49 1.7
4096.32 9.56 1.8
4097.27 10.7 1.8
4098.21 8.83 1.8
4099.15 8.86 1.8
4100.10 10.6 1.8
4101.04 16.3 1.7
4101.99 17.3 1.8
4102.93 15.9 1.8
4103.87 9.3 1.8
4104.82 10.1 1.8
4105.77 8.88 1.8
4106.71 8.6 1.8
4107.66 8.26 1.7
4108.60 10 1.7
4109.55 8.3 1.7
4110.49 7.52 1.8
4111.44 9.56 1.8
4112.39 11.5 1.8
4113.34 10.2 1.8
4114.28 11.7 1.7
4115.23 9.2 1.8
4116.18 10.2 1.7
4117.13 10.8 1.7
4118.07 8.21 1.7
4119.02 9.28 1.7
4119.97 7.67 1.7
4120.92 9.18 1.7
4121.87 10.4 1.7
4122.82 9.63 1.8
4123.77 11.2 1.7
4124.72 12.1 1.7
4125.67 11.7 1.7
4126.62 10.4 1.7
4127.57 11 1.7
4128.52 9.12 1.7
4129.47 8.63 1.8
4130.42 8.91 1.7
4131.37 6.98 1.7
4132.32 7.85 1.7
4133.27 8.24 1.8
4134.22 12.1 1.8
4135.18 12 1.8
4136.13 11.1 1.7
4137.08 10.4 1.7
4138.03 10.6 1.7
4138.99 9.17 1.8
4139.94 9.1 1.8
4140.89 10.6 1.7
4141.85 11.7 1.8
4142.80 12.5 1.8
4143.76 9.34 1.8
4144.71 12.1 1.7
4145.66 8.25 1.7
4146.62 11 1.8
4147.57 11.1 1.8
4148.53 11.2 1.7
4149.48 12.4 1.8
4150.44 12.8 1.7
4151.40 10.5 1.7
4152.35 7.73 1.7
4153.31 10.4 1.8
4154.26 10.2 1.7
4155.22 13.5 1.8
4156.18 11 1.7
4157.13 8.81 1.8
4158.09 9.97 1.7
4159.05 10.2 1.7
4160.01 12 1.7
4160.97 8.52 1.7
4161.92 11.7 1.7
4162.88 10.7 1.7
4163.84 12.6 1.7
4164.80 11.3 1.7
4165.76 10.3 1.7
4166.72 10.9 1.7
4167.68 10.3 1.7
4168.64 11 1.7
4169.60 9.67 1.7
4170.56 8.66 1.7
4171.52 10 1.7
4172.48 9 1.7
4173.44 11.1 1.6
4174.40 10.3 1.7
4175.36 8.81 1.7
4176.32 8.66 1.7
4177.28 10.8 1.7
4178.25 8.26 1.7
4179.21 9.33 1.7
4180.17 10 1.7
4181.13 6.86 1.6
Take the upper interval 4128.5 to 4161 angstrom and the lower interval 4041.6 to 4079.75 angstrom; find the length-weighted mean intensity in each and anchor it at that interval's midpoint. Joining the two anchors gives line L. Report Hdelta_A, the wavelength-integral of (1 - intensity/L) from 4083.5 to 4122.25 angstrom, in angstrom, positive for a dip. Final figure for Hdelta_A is 1.5 angstrom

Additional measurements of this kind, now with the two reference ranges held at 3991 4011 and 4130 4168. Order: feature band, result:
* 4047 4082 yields -1.32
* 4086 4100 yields 1.17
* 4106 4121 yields 1.62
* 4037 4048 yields 0.26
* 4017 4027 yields -0.16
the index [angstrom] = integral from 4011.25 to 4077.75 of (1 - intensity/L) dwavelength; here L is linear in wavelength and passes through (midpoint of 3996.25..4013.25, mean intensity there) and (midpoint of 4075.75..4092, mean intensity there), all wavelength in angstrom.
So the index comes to -1.6 angstrom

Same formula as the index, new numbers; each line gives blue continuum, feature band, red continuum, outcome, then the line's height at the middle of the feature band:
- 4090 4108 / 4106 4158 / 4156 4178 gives 1.32 angstrom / 10.4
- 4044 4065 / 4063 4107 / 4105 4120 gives -3.45 angstrom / 9.93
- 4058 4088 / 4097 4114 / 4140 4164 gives 0.35 angstrom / 10.8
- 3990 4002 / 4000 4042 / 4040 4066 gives -2.09 angstrom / 10.3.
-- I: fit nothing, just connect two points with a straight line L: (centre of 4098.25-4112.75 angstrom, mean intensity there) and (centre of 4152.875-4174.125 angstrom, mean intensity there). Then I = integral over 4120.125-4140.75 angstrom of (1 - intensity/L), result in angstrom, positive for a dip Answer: 1.3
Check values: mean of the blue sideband 10.7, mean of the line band 9.97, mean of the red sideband 10.5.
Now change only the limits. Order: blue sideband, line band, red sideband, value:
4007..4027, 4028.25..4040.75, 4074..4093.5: -0.2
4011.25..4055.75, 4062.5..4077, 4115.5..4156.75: -0.9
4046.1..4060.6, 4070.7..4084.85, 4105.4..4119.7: -0.2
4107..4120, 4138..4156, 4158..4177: -1.4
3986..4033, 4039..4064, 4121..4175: 0.1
